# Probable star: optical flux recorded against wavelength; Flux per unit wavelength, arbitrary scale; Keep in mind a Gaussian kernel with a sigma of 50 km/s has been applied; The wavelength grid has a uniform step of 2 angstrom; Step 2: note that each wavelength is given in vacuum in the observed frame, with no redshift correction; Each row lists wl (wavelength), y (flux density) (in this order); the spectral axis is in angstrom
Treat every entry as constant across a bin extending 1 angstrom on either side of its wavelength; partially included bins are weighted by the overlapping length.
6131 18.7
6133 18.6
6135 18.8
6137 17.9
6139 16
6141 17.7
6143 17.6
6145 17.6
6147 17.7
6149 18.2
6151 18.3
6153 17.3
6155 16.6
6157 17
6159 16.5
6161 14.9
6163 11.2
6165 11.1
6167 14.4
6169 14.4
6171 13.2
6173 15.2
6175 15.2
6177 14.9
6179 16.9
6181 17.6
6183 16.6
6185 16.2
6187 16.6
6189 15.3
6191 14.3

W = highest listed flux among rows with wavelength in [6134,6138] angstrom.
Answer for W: 18.8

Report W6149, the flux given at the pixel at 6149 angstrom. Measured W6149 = 18.2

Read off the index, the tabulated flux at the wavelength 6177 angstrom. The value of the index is 14.9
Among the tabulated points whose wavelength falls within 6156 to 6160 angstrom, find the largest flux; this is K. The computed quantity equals 17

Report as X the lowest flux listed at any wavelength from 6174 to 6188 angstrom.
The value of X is 14.9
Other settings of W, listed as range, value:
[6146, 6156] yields 18.3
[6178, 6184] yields 17.6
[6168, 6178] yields 15.2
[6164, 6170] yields 14.4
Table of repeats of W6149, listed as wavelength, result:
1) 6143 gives 17.6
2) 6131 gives 18.7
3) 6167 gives 14.4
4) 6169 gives 14.4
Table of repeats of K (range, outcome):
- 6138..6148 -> 17.7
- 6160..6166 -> 14.9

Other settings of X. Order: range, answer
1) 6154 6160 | 16.5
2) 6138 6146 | 16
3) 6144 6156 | 16.6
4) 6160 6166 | 11.1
